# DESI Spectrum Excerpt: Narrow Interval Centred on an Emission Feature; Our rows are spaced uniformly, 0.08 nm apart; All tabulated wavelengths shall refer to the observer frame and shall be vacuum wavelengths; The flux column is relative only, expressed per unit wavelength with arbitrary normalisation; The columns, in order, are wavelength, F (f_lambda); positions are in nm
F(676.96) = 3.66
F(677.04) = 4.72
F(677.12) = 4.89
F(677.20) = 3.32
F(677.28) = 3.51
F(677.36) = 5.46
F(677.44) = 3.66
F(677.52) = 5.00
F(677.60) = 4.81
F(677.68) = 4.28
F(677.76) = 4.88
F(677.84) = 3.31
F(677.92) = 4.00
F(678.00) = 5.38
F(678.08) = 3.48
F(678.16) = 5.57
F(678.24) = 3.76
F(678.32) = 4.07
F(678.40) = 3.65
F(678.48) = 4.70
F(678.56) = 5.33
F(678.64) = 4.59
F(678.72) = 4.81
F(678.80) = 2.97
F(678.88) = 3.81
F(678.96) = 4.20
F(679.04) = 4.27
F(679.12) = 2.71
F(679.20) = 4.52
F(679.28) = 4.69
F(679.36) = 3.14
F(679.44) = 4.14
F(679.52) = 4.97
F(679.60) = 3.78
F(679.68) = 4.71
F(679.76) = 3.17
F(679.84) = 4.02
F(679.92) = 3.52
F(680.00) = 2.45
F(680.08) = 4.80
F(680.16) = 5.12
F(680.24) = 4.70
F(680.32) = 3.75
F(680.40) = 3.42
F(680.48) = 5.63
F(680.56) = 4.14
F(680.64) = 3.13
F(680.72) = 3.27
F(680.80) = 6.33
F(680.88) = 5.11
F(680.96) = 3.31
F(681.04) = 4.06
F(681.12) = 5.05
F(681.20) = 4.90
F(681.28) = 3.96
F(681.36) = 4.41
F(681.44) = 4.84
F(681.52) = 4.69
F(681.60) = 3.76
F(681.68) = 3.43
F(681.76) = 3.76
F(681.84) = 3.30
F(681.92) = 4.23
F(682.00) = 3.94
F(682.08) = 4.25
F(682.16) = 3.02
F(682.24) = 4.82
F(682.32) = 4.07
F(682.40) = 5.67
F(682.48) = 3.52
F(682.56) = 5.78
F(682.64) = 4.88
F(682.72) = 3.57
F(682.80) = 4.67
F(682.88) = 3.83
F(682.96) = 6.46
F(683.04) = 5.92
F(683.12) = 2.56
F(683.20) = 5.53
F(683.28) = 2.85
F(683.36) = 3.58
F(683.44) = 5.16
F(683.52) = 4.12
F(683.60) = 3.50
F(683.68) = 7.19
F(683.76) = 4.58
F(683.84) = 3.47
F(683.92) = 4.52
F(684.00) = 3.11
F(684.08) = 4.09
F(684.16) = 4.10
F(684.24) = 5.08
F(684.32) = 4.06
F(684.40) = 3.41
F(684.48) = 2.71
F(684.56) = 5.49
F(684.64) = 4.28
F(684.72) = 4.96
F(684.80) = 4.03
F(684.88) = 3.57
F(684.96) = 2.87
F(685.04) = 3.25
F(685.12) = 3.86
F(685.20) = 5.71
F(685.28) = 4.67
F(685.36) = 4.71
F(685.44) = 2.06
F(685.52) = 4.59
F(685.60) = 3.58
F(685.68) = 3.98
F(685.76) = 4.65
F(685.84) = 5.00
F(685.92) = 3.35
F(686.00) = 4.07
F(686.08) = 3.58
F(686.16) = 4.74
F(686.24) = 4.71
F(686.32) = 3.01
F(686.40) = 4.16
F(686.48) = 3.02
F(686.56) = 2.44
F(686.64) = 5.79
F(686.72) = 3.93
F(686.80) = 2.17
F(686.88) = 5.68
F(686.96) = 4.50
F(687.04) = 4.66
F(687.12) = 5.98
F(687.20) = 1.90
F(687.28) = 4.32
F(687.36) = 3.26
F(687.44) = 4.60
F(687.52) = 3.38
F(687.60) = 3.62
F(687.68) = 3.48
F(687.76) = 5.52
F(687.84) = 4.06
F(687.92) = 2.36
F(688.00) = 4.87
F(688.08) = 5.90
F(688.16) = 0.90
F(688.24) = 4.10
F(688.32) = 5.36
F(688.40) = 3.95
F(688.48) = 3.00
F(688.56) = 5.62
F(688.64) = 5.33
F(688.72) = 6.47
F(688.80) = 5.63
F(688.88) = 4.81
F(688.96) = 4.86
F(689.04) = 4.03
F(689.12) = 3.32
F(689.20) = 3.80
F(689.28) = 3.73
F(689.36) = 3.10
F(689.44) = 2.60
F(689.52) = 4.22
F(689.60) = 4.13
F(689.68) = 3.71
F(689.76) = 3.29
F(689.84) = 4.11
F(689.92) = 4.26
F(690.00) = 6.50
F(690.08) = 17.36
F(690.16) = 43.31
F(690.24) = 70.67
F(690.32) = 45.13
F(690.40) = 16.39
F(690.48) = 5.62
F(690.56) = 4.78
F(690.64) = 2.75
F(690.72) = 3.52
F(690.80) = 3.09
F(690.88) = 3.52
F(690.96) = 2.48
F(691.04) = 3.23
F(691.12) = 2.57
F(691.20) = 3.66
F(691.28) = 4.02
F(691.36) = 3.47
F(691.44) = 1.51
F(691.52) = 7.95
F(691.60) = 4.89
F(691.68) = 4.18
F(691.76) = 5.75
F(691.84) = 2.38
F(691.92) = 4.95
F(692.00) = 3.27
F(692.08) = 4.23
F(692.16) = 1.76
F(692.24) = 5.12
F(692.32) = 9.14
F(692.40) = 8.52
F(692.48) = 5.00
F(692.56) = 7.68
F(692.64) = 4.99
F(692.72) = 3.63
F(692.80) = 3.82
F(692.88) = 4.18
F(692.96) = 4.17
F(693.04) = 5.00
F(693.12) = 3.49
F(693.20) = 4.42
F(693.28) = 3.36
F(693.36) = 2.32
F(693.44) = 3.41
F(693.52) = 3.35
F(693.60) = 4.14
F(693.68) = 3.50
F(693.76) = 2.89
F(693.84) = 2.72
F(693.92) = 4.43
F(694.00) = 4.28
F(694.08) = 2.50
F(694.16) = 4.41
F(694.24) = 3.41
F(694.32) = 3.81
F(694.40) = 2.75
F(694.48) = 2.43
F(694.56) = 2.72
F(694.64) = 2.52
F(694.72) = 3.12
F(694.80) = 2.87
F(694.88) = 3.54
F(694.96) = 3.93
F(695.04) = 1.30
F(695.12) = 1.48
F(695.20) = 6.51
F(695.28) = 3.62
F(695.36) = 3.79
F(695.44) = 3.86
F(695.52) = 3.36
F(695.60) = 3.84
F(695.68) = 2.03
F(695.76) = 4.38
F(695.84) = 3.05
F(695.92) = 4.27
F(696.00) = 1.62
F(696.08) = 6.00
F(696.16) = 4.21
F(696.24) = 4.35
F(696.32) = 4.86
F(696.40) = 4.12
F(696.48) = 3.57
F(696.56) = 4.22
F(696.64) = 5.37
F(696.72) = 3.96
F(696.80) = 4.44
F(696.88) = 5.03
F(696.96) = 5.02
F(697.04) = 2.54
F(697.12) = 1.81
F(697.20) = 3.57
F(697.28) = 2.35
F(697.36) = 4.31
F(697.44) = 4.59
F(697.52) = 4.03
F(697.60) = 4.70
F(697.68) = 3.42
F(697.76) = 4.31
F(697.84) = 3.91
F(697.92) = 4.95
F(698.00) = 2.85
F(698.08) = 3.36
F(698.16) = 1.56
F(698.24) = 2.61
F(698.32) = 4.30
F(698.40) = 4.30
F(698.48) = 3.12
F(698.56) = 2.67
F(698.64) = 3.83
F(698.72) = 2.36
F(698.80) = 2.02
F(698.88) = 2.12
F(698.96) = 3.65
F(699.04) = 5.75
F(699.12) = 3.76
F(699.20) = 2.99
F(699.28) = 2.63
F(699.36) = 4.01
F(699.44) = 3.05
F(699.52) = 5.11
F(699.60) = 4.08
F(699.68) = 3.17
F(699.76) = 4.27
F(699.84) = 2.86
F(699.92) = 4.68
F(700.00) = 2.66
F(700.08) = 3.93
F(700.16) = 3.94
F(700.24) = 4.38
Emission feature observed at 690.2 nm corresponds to Halpha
